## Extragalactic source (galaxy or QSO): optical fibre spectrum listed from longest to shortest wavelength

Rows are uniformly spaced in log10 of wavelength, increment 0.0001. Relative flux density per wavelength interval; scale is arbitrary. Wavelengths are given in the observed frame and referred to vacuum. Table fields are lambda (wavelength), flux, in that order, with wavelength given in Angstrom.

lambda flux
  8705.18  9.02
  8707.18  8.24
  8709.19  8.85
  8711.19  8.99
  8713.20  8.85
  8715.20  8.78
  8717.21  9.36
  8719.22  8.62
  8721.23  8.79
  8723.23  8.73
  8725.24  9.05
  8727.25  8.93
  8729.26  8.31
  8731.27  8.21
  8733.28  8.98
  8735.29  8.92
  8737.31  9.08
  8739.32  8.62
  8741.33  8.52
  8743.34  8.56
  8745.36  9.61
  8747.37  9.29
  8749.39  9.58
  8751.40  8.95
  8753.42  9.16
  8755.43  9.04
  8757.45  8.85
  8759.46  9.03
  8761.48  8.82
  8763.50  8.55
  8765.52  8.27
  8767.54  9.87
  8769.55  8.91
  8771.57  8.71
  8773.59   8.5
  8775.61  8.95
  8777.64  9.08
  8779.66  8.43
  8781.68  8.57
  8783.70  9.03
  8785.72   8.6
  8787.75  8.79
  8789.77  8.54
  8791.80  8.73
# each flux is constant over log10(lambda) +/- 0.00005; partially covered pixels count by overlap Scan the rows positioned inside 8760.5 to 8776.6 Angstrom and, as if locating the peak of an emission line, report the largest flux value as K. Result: 9.87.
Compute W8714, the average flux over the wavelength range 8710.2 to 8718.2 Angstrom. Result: 8.99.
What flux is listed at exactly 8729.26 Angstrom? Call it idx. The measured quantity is 8.31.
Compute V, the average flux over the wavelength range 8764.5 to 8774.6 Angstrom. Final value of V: 8.86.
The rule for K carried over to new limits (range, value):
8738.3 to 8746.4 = 9.61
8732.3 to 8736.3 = 8.98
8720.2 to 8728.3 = 9.05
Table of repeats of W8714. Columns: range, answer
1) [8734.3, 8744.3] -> 8.74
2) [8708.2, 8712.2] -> 8.92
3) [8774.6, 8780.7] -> 8.81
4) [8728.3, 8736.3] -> 8.6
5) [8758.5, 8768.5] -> 8.9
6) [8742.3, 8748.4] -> 9.14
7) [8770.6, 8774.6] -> 8.6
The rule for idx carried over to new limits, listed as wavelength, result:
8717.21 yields 9.36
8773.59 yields 8.5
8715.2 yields 8.78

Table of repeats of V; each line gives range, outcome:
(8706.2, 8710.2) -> 8.55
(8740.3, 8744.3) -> 8.55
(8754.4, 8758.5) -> 8.97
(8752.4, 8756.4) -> 9.1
